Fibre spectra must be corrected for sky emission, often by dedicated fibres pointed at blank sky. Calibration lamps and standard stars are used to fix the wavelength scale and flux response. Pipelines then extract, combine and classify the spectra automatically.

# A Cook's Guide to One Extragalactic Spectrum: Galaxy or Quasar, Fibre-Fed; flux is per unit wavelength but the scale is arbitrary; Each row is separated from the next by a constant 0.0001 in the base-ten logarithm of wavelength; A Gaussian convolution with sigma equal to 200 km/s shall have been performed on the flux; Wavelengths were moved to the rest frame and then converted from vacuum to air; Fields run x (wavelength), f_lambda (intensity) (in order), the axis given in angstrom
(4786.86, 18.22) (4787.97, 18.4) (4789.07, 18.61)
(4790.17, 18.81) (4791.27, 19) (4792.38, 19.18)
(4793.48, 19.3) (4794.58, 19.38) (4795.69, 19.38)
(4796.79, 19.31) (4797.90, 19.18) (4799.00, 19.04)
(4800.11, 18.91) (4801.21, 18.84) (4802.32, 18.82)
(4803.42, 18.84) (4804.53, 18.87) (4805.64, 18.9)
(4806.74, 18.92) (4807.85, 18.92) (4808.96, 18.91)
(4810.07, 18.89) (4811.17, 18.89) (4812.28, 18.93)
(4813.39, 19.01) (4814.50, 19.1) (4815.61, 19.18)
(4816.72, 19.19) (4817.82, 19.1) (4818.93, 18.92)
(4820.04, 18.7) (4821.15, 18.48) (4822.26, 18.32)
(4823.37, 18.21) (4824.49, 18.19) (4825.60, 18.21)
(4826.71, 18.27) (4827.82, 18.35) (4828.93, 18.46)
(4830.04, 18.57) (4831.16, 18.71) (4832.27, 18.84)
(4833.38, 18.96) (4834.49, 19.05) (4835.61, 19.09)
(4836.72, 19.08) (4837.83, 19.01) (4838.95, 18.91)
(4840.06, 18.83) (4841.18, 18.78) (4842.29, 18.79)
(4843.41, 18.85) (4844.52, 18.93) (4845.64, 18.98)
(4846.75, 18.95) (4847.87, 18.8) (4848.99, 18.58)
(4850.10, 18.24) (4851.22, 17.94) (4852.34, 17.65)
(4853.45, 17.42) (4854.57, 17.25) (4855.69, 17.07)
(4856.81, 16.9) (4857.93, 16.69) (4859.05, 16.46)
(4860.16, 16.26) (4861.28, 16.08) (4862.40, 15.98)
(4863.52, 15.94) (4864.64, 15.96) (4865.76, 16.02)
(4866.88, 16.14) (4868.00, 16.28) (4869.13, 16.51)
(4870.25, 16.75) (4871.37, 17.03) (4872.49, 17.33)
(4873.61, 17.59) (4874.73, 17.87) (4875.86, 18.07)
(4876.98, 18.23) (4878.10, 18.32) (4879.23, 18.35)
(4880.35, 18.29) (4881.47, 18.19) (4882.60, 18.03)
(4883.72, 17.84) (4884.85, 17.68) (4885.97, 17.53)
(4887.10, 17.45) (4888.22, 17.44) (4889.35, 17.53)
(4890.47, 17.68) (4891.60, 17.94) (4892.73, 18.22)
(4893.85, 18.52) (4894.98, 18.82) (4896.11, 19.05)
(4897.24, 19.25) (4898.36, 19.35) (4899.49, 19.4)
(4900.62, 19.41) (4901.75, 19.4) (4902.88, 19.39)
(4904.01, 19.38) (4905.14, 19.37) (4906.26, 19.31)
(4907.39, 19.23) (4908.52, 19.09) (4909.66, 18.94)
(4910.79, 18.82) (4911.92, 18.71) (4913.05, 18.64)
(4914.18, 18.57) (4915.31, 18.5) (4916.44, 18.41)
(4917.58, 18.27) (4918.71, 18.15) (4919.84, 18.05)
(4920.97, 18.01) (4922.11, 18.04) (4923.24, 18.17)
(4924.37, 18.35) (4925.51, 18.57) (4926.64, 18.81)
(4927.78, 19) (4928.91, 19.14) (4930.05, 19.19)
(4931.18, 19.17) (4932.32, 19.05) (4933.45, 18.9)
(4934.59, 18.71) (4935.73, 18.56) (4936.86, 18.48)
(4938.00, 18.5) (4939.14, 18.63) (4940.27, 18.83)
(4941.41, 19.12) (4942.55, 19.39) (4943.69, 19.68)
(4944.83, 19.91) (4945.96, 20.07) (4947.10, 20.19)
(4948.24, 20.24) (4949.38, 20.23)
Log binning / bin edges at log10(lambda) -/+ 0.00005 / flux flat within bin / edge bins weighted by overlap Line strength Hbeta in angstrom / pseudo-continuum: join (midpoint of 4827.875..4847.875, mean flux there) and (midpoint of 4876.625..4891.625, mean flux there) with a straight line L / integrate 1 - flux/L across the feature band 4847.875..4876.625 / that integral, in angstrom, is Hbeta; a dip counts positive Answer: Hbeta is 2.1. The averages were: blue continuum 18.9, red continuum 17.9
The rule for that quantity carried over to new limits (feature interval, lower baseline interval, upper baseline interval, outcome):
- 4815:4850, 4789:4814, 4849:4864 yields -1.7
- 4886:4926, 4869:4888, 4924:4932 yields -0.5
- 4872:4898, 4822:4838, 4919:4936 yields 0.8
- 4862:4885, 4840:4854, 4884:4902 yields 1.5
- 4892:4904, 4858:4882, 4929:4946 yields -0.8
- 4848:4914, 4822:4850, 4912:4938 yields 2.7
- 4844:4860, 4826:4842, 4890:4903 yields 0.8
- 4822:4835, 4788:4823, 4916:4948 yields 0.3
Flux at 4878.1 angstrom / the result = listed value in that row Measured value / 18.32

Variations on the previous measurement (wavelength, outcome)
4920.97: 18.01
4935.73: 18.56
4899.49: 19.4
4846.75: 18.95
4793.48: 19.3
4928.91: 19.14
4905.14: 19.37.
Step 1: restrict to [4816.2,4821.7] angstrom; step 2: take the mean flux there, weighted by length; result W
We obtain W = 18.9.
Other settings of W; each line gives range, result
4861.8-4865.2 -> 16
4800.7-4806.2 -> 18.9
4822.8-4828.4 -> 18.2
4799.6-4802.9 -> 18.9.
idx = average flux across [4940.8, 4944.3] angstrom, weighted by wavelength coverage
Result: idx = 19.4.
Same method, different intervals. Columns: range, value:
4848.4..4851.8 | 18.2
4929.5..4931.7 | 19.2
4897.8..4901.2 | 19.4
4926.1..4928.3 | 18.9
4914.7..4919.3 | 18.3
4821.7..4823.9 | 18.3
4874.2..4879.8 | 18.2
